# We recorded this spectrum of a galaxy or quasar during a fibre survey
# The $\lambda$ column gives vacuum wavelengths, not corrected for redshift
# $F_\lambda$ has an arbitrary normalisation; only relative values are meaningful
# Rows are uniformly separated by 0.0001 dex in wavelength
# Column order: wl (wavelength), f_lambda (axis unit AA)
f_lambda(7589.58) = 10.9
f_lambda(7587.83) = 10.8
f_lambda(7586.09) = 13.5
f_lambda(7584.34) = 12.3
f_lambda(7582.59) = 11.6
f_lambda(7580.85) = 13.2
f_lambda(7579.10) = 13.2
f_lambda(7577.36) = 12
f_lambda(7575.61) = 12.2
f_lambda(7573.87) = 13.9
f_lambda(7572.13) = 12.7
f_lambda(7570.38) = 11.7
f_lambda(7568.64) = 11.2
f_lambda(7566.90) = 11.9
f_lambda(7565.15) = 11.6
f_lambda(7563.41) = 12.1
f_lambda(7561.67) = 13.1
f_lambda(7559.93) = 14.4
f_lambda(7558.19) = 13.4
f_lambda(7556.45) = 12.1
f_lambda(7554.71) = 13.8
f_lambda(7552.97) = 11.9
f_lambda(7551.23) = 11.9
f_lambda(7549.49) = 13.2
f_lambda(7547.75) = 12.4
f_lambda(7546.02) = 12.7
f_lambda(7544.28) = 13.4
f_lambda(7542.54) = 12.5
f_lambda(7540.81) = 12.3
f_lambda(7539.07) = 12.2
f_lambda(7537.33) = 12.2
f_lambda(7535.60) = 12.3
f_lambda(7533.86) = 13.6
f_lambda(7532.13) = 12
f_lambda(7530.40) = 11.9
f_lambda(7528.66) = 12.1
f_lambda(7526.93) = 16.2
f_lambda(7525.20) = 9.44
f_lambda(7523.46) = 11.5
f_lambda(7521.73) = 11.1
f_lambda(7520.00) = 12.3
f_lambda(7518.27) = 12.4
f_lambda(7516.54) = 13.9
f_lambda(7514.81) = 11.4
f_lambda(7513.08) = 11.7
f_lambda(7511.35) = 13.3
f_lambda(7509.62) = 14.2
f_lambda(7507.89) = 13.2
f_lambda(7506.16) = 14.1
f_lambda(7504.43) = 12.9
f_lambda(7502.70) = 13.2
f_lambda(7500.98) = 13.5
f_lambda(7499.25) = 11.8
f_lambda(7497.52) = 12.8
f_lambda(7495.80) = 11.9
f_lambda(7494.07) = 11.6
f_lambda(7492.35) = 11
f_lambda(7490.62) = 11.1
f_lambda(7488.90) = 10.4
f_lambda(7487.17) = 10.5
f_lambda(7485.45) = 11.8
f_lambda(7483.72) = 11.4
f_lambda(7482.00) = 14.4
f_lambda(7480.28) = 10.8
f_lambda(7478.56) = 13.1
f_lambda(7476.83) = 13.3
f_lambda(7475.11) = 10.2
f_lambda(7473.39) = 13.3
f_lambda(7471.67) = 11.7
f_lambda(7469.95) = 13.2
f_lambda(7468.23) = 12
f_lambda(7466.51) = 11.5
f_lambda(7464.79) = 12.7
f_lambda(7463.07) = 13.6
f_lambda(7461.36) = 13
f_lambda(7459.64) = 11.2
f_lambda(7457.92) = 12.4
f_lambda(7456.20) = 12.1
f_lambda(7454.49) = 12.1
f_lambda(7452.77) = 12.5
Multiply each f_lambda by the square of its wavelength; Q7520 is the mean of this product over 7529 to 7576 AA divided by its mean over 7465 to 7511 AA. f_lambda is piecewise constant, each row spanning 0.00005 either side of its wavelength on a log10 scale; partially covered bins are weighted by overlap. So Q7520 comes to 1.04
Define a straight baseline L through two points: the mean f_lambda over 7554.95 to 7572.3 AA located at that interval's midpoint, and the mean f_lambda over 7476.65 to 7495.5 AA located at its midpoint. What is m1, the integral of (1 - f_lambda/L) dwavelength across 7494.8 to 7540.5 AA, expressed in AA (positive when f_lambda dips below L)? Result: -2.2 AA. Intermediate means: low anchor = 11.7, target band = 12.6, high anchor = 12.5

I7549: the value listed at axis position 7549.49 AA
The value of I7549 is 13.2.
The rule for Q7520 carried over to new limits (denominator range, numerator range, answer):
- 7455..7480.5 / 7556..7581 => 1.05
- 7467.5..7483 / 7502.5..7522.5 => 1.04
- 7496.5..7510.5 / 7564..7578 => 0.94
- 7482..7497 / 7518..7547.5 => 1.09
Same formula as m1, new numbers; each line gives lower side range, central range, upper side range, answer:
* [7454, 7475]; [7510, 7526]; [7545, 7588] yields 0.60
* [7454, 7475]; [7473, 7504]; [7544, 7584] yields 0.98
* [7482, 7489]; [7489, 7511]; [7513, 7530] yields -1.40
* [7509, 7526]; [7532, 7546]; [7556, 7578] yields -0.37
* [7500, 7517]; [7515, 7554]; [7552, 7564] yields 1.88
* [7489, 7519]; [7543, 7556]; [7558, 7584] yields -0.21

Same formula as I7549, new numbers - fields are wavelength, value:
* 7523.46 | 11.5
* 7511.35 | 13.3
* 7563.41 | 12.1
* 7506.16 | 14.1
